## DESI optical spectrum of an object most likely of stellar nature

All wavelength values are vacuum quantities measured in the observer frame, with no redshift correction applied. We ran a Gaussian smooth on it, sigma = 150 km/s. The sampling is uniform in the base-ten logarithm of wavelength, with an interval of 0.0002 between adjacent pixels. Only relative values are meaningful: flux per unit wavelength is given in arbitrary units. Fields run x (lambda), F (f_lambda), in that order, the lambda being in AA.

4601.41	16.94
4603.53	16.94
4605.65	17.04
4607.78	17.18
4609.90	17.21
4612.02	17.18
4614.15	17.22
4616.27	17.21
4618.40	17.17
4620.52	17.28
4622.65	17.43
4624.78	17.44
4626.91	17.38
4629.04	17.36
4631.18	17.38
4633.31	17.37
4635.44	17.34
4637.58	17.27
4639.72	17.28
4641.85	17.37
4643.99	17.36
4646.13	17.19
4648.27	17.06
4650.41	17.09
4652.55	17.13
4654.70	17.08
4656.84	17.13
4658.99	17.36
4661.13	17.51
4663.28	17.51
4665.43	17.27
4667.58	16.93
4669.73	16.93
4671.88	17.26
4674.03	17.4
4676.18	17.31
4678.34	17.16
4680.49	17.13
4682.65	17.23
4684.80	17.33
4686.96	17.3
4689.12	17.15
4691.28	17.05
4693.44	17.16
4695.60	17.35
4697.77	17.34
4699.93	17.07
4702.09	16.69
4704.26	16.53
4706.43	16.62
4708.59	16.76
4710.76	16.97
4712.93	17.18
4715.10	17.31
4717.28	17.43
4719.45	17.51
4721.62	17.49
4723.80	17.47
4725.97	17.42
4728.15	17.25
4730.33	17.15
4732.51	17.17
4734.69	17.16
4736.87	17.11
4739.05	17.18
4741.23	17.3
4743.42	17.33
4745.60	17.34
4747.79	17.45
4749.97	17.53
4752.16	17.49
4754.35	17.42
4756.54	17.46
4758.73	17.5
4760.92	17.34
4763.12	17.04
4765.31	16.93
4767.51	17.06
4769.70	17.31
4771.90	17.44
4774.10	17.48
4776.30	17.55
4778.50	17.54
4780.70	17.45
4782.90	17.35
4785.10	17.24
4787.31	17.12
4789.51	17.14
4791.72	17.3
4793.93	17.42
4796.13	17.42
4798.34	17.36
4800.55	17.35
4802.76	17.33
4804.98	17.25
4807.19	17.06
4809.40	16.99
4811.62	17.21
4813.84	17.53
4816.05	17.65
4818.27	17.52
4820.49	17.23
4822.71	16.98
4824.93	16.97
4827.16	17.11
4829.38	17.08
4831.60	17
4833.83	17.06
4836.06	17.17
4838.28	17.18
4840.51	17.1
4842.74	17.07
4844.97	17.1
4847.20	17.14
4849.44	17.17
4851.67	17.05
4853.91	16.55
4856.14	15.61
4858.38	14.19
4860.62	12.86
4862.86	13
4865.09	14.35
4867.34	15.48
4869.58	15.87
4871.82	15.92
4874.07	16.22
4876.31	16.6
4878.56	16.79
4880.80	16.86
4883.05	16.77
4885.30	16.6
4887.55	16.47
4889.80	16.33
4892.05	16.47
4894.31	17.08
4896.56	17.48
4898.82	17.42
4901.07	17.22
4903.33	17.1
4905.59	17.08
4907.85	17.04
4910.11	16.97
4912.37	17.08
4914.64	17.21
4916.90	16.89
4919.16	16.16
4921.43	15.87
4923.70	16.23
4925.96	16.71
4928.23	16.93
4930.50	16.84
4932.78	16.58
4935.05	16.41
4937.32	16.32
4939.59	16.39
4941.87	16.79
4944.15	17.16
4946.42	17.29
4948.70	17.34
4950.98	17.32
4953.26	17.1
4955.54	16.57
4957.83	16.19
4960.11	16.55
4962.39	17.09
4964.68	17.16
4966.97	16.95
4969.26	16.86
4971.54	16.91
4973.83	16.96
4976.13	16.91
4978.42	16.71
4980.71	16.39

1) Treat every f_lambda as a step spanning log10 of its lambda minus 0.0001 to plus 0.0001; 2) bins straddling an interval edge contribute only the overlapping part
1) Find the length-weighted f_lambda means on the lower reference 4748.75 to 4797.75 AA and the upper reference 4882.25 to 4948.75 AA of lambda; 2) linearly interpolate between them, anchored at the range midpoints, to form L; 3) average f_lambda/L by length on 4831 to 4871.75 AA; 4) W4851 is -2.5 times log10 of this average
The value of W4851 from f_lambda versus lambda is 0.07 mag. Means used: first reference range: 17.3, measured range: 16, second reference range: 16.8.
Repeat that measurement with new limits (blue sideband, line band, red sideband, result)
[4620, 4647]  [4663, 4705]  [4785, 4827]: 0.01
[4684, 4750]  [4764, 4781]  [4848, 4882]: -0.05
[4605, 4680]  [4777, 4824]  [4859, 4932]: -0.04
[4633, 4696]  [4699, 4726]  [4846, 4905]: -0.01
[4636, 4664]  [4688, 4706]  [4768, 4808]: 0.02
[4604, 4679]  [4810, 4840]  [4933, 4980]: -0.01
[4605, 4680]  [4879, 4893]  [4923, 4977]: 0.02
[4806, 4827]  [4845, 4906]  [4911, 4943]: 0.04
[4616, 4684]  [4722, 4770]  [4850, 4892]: -0.04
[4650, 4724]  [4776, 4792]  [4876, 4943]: -0.02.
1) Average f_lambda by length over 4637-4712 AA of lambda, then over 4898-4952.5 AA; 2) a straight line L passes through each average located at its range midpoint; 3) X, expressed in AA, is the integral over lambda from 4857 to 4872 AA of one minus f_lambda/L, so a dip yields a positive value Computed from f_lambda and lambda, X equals 2.2 AA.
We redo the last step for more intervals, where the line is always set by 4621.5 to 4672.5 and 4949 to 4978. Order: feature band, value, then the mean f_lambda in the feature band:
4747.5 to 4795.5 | -0.63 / 17.3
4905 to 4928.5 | 0.30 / 16.7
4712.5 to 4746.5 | -0.27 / 17.3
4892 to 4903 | -0.15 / 17.2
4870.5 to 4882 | 0.35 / 16.5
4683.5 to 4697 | -0.01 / 17.2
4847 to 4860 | 0.71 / 16.1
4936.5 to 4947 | 0.08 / 16.8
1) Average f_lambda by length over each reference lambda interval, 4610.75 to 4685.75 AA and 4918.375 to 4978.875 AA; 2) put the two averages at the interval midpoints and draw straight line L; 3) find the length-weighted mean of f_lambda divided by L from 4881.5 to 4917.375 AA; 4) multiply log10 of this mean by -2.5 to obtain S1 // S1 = -0.01 mag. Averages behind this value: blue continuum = 17.3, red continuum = 16.8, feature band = 16.9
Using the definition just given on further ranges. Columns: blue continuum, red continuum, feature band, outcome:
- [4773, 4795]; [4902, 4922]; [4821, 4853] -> 0.00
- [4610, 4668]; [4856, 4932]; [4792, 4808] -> -0.04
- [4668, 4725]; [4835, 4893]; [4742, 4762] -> -0.04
